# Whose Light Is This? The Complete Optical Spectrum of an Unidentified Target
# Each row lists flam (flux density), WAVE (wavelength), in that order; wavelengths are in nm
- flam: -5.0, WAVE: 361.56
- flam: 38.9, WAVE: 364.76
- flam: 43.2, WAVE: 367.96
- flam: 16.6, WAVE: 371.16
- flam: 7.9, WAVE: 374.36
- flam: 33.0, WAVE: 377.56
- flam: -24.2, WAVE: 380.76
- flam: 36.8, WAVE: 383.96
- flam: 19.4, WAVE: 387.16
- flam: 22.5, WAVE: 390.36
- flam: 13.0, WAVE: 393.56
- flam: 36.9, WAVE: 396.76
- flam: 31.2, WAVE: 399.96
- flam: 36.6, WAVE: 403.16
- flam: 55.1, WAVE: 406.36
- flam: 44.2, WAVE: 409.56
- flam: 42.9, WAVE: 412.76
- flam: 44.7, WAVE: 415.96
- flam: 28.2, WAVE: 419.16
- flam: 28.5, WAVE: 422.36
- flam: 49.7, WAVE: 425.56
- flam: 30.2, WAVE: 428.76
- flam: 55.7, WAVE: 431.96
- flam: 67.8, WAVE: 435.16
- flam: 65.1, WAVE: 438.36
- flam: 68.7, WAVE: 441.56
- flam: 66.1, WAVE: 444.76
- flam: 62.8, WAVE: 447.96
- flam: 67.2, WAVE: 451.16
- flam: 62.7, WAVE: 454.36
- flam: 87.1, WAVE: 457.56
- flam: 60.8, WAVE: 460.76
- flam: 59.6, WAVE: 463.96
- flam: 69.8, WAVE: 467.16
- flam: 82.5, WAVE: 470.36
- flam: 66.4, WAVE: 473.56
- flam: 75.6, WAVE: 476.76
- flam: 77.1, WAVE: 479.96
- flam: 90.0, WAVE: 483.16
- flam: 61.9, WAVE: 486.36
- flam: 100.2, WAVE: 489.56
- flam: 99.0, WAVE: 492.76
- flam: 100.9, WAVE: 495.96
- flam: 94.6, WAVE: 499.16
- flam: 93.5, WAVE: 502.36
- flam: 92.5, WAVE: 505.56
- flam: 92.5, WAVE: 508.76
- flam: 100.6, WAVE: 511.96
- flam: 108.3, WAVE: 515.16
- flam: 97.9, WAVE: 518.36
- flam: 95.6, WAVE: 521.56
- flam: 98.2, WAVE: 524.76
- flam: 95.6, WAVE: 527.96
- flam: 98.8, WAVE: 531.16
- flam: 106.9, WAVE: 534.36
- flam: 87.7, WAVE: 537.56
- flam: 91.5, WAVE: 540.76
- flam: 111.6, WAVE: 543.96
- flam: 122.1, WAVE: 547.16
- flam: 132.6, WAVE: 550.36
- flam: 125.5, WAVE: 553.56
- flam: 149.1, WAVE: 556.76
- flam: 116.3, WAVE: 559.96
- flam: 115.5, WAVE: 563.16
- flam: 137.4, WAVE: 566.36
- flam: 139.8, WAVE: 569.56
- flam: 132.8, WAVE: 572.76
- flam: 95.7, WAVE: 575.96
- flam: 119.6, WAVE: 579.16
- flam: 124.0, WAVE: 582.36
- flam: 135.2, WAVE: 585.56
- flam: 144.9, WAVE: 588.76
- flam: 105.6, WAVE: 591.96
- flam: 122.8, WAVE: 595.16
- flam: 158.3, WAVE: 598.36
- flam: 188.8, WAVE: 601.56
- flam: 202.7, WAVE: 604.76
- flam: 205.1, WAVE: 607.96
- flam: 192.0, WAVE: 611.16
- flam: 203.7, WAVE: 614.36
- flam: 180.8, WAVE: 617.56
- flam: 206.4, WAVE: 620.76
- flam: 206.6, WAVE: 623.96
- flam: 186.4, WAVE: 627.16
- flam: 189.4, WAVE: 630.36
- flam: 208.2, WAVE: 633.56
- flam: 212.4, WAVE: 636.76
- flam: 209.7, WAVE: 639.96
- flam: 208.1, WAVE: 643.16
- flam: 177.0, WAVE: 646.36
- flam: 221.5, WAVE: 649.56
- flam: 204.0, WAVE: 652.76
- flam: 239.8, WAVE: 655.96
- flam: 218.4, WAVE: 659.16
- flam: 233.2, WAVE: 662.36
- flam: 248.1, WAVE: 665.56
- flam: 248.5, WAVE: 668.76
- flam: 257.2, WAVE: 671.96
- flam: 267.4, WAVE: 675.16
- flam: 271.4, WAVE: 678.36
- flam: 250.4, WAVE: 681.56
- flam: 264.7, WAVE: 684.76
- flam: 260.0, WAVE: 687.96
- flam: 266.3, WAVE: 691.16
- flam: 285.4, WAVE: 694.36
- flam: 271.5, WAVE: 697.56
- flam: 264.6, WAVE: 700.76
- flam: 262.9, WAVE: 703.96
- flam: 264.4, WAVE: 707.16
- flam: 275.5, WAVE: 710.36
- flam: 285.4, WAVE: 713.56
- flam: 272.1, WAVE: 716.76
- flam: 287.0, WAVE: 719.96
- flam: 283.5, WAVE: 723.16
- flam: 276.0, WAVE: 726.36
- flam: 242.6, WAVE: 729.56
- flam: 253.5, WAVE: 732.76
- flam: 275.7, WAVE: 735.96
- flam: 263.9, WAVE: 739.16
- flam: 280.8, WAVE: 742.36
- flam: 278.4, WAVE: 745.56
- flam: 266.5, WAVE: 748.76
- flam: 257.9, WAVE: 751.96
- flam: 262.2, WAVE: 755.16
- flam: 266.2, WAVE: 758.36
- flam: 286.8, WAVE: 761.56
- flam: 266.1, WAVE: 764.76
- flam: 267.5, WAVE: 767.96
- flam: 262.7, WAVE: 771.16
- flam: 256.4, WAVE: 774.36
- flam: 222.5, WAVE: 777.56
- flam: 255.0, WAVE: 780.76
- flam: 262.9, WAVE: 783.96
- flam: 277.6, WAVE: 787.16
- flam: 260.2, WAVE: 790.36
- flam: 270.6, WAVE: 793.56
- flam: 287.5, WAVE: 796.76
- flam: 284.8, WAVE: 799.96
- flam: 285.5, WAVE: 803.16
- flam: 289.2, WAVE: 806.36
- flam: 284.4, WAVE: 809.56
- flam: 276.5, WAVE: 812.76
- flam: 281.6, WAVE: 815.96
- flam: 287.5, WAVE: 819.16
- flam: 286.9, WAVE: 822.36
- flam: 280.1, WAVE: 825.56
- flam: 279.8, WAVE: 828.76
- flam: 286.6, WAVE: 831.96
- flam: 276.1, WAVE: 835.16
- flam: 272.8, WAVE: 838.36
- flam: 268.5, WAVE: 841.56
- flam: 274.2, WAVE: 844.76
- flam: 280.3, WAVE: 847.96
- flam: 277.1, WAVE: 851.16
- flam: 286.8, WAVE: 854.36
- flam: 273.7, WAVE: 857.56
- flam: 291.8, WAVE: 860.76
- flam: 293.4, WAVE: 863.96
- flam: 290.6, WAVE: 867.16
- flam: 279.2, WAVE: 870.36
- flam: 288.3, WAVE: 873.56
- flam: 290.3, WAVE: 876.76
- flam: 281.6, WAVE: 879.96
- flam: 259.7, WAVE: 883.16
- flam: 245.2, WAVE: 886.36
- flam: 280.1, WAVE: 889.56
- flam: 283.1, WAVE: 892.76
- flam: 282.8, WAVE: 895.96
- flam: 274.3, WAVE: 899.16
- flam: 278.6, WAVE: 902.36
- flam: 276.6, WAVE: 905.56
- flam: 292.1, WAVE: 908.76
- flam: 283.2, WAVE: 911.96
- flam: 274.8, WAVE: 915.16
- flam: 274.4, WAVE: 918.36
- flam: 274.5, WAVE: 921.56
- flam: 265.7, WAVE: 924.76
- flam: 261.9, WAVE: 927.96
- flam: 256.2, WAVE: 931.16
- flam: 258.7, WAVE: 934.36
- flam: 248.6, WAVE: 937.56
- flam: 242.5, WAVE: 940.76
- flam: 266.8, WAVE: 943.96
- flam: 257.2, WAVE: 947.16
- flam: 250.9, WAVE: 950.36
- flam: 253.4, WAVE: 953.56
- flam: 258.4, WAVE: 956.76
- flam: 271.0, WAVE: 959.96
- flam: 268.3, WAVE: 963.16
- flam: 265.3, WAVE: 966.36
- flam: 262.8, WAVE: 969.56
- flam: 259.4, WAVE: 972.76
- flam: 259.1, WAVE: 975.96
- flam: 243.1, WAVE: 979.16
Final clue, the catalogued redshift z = 0.502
